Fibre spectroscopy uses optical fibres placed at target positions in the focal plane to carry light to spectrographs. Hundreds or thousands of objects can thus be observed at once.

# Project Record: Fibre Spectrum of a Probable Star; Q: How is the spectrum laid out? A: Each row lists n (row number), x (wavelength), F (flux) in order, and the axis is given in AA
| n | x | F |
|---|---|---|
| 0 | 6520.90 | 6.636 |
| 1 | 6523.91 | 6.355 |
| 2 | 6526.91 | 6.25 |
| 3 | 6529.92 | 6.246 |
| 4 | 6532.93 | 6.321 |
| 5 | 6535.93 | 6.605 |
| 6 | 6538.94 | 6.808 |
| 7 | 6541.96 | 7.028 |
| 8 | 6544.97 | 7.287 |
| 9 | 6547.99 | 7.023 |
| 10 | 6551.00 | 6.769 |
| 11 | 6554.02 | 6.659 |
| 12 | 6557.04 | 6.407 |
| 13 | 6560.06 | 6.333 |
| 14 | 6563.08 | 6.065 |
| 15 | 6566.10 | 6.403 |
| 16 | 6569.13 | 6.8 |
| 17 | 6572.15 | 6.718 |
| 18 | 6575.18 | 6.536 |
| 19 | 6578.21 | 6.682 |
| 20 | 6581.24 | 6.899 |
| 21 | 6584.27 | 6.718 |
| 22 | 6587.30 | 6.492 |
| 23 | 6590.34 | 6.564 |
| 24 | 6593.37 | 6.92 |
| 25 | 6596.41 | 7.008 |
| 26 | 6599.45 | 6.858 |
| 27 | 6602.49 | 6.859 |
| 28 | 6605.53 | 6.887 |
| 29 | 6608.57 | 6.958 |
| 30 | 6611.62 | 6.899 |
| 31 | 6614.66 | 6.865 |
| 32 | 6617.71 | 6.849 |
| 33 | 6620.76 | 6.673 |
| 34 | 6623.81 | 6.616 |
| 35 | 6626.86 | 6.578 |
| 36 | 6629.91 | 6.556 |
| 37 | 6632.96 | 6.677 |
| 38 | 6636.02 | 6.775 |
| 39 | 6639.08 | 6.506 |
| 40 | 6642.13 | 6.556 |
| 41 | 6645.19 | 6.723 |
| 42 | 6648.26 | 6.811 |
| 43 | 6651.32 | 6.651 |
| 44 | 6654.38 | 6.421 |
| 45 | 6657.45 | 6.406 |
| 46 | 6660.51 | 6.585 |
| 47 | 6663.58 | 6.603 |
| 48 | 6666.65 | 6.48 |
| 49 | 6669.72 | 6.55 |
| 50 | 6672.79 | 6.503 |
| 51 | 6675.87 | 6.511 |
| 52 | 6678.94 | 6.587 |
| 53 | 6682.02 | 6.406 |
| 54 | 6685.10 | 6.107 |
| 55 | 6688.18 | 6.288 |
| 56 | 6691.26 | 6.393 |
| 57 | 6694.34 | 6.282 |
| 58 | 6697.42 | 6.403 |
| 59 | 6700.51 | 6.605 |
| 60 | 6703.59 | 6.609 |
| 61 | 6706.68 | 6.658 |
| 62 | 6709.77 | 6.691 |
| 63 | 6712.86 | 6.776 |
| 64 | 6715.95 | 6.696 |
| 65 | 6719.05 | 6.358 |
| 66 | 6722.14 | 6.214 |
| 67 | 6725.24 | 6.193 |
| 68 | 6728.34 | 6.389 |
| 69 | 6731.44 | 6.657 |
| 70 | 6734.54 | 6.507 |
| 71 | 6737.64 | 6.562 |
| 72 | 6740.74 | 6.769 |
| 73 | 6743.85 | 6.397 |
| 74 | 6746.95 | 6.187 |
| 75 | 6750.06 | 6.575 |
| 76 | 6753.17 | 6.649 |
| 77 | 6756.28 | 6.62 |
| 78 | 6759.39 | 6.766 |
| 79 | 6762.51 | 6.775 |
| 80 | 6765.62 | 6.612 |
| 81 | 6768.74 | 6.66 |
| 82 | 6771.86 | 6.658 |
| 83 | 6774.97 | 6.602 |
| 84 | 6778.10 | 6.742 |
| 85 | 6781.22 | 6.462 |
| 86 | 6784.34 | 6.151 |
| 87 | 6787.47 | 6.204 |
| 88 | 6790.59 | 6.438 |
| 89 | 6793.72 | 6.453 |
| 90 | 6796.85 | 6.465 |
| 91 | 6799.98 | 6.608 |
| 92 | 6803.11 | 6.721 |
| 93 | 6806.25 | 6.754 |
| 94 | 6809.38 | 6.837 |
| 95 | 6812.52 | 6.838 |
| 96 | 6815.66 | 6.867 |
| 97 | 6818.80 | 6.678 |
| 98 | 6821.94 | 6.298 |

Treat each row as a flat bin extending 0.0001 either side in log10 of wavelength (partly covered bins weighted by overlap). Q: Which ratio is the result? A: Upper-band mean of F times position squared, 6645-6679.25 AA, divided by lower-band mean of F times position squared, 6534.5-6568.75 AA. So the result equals 1.02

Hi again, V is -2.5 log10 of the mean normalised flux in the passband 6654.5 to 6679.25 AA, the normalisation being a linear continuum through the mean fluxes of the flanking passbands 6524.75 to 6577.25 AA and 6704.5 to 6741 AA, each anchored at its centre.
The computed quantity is 0.006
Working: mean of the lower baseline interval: 6.6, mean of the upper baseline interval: 6.53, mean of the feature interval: 6.52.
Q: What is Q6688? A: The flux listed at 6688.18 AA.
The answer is 6.288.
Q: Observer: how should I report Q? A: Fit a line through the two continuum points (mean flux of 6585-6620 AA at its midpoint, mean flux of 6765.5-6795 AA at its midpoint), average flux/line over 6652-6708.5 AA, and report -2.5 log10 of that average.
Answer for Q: 0.03 mag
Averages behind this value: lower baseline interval 6.83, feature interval 6.47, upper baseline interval 6.49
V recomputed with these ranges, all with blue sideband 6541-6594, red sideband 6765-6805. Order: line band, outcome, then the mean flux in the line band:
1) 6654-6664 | 0.02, 6.5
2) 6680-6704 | 0.03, 6.38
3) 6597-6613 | -0.04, 6.9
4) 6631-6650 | -0.01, 6.67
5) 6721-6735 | 0.03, 6.39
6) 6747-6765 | -0.02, 6.63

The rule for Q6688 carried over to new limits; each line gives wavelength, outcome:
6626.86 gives 6.578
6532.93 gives 6.321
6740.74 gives 6.769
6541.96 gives 7.028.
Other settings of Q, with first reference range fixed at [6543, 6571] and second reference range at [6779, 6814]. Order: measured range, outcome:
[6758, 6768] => -0.025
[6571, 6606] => -0.020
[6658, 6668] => 0.009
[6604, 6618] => -0.044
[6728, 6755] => 0.006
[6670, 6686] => 0.025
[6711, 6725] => 0.015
